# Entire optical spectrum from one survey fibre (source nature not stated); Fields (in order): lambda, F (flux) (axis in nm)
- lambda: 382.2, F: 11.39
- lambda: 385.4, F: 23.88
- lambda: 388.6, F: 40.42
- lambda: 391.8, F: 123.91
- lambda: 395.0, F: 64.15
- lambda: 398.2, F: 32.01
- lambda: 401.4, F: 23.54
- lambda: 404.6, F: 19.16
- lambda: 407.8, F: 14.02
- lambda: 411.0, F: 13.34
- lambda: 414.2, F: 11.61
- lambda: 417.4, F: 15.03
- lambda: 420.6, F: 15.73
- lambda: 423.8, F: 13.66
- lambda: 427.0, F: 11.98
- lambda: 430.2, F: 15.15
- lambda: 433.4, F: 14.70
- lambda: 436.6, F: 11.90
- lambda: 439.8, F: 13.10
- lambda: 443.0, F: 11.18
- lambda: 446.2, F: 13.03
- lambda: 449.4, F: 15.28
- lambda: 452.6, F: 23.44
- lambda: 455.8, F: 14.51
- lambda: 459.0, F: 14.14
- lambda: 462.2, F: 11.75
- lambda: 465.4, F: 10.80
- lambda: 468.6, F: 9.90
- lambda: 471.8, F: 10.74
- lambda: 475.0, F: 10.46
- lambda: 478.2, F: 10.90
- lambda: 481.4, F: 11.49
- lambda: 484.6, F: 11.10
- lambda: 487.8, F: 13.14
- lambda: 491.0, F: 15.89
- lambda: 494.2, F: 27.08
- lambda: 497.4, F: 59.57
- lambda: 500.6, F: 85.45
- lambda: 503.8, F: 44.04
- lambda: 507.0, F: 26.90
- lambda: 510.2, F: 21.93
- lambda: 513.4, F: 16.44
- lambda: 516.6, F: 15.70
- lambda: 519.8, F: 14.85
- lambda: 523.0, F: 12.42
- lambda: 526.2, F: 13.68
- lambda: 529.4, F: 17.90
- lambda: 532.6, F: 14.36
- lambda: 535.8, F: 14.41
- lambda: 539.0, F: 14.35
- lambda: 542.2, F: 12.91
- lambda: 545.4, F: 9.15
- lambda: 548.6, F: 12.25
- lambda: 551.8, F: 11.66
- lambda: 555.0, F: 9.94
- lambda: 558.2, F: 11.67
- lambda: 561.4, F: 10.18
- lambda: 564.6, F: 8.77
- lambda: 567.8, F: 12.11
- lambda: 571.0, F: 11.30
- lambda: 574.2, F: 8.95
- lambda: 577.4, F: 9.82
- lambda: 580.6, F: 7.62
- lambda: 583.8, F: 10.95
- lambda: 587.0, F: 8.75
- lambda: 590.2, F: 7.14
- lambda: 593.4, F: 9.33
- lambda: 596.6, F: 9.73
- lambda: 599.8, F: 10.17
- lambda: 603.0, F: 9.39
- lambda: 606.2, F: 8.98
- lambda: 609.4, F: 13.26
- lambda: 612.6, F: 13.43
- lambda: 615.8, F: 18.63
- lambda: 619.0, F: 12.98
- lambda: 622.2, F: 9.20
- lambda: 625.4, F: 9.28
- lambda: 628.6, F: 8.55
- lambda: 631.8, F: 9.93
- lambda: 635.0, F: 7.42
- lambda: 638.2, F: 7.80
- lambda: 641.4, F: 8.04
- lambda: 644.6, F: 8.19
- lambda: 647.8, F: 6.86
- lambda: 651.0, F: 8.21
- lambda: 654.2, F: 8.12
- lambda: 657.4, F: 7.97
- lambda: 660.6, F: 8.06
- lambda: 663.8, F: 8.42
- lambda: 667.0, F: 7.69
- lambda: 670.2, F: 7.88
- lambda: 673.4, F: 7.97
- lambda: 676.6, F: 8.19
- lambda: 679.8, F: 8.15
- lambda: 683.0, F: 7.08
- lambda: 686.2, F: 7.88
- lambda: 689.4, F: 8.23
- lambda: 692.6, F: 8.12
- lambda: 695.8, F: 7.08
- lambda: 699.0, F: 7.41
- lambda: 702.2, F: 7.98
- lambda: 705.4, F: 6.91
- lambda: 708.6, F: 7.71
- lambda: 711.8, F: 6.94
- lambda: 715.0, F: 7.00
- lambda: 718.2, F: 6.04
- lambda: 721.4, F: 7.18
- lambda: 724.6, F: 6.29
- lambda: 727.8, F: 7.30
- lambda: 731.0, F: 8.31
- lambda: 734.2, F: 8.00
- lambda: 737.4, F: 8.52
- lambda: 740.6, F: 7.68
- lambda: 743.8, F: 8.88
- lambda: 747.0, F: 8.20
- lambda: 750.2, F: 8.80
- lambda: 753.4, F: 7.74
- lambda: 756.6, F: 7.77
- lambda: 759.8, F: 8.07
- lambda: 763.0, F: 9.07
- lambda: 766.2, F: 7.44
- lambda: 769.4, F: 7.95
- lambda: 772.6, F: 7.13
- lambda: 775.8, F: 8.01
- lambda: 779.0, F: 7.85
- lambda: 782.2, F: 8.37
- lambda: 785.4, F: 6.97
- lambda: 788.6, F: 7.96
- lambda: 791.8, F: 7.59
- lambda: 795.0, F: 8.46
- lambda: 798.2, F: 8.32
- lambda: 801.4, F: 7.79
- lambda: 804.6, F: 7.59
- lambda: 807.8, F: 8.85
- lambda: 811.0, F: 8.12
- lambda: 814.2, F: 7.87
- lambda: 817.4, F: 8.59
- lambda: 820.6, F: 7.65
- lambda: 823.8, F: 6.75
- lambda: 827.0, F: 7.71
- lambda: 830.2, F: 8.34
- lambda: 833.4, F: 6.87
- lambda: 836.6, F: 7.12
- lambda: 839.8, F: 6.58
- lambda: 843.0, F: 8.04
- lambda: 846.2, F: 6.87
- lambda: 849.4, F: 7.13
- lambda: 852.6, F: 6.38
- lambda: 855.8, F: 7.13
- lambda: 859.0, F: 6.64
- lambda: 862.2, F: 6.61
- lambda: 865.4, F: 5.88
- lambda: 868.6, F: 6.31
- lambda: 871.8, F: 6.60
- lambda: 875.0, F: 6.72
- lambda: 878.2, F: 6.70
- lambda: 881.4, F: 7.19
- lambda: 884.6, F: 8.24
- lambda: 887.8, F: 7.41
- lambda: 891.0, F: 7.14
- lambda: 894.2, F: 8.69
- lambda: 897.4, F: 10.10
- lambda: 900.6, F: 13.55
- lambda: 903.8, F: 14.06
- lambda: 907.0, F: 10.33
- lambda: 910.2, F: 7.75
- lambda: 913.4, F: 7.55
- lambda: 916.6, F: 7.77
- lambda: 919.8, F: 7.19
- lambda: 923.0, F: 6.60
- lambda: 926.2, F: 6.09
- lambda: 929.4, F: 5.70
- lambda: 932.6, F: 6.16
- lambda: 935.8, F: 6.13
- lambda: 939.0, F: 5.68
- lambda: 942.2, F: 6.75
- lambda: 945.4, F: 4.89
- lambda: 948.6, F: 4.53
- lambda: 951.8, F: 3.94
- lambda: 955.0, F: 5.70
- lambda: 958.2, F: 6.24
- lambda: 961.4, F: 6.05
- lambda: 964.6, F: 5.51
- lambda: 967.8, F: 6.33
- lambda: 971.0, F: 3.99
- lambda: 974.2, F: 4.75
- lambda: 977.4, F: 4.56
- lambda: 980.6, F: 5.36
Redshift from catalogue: 2.229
